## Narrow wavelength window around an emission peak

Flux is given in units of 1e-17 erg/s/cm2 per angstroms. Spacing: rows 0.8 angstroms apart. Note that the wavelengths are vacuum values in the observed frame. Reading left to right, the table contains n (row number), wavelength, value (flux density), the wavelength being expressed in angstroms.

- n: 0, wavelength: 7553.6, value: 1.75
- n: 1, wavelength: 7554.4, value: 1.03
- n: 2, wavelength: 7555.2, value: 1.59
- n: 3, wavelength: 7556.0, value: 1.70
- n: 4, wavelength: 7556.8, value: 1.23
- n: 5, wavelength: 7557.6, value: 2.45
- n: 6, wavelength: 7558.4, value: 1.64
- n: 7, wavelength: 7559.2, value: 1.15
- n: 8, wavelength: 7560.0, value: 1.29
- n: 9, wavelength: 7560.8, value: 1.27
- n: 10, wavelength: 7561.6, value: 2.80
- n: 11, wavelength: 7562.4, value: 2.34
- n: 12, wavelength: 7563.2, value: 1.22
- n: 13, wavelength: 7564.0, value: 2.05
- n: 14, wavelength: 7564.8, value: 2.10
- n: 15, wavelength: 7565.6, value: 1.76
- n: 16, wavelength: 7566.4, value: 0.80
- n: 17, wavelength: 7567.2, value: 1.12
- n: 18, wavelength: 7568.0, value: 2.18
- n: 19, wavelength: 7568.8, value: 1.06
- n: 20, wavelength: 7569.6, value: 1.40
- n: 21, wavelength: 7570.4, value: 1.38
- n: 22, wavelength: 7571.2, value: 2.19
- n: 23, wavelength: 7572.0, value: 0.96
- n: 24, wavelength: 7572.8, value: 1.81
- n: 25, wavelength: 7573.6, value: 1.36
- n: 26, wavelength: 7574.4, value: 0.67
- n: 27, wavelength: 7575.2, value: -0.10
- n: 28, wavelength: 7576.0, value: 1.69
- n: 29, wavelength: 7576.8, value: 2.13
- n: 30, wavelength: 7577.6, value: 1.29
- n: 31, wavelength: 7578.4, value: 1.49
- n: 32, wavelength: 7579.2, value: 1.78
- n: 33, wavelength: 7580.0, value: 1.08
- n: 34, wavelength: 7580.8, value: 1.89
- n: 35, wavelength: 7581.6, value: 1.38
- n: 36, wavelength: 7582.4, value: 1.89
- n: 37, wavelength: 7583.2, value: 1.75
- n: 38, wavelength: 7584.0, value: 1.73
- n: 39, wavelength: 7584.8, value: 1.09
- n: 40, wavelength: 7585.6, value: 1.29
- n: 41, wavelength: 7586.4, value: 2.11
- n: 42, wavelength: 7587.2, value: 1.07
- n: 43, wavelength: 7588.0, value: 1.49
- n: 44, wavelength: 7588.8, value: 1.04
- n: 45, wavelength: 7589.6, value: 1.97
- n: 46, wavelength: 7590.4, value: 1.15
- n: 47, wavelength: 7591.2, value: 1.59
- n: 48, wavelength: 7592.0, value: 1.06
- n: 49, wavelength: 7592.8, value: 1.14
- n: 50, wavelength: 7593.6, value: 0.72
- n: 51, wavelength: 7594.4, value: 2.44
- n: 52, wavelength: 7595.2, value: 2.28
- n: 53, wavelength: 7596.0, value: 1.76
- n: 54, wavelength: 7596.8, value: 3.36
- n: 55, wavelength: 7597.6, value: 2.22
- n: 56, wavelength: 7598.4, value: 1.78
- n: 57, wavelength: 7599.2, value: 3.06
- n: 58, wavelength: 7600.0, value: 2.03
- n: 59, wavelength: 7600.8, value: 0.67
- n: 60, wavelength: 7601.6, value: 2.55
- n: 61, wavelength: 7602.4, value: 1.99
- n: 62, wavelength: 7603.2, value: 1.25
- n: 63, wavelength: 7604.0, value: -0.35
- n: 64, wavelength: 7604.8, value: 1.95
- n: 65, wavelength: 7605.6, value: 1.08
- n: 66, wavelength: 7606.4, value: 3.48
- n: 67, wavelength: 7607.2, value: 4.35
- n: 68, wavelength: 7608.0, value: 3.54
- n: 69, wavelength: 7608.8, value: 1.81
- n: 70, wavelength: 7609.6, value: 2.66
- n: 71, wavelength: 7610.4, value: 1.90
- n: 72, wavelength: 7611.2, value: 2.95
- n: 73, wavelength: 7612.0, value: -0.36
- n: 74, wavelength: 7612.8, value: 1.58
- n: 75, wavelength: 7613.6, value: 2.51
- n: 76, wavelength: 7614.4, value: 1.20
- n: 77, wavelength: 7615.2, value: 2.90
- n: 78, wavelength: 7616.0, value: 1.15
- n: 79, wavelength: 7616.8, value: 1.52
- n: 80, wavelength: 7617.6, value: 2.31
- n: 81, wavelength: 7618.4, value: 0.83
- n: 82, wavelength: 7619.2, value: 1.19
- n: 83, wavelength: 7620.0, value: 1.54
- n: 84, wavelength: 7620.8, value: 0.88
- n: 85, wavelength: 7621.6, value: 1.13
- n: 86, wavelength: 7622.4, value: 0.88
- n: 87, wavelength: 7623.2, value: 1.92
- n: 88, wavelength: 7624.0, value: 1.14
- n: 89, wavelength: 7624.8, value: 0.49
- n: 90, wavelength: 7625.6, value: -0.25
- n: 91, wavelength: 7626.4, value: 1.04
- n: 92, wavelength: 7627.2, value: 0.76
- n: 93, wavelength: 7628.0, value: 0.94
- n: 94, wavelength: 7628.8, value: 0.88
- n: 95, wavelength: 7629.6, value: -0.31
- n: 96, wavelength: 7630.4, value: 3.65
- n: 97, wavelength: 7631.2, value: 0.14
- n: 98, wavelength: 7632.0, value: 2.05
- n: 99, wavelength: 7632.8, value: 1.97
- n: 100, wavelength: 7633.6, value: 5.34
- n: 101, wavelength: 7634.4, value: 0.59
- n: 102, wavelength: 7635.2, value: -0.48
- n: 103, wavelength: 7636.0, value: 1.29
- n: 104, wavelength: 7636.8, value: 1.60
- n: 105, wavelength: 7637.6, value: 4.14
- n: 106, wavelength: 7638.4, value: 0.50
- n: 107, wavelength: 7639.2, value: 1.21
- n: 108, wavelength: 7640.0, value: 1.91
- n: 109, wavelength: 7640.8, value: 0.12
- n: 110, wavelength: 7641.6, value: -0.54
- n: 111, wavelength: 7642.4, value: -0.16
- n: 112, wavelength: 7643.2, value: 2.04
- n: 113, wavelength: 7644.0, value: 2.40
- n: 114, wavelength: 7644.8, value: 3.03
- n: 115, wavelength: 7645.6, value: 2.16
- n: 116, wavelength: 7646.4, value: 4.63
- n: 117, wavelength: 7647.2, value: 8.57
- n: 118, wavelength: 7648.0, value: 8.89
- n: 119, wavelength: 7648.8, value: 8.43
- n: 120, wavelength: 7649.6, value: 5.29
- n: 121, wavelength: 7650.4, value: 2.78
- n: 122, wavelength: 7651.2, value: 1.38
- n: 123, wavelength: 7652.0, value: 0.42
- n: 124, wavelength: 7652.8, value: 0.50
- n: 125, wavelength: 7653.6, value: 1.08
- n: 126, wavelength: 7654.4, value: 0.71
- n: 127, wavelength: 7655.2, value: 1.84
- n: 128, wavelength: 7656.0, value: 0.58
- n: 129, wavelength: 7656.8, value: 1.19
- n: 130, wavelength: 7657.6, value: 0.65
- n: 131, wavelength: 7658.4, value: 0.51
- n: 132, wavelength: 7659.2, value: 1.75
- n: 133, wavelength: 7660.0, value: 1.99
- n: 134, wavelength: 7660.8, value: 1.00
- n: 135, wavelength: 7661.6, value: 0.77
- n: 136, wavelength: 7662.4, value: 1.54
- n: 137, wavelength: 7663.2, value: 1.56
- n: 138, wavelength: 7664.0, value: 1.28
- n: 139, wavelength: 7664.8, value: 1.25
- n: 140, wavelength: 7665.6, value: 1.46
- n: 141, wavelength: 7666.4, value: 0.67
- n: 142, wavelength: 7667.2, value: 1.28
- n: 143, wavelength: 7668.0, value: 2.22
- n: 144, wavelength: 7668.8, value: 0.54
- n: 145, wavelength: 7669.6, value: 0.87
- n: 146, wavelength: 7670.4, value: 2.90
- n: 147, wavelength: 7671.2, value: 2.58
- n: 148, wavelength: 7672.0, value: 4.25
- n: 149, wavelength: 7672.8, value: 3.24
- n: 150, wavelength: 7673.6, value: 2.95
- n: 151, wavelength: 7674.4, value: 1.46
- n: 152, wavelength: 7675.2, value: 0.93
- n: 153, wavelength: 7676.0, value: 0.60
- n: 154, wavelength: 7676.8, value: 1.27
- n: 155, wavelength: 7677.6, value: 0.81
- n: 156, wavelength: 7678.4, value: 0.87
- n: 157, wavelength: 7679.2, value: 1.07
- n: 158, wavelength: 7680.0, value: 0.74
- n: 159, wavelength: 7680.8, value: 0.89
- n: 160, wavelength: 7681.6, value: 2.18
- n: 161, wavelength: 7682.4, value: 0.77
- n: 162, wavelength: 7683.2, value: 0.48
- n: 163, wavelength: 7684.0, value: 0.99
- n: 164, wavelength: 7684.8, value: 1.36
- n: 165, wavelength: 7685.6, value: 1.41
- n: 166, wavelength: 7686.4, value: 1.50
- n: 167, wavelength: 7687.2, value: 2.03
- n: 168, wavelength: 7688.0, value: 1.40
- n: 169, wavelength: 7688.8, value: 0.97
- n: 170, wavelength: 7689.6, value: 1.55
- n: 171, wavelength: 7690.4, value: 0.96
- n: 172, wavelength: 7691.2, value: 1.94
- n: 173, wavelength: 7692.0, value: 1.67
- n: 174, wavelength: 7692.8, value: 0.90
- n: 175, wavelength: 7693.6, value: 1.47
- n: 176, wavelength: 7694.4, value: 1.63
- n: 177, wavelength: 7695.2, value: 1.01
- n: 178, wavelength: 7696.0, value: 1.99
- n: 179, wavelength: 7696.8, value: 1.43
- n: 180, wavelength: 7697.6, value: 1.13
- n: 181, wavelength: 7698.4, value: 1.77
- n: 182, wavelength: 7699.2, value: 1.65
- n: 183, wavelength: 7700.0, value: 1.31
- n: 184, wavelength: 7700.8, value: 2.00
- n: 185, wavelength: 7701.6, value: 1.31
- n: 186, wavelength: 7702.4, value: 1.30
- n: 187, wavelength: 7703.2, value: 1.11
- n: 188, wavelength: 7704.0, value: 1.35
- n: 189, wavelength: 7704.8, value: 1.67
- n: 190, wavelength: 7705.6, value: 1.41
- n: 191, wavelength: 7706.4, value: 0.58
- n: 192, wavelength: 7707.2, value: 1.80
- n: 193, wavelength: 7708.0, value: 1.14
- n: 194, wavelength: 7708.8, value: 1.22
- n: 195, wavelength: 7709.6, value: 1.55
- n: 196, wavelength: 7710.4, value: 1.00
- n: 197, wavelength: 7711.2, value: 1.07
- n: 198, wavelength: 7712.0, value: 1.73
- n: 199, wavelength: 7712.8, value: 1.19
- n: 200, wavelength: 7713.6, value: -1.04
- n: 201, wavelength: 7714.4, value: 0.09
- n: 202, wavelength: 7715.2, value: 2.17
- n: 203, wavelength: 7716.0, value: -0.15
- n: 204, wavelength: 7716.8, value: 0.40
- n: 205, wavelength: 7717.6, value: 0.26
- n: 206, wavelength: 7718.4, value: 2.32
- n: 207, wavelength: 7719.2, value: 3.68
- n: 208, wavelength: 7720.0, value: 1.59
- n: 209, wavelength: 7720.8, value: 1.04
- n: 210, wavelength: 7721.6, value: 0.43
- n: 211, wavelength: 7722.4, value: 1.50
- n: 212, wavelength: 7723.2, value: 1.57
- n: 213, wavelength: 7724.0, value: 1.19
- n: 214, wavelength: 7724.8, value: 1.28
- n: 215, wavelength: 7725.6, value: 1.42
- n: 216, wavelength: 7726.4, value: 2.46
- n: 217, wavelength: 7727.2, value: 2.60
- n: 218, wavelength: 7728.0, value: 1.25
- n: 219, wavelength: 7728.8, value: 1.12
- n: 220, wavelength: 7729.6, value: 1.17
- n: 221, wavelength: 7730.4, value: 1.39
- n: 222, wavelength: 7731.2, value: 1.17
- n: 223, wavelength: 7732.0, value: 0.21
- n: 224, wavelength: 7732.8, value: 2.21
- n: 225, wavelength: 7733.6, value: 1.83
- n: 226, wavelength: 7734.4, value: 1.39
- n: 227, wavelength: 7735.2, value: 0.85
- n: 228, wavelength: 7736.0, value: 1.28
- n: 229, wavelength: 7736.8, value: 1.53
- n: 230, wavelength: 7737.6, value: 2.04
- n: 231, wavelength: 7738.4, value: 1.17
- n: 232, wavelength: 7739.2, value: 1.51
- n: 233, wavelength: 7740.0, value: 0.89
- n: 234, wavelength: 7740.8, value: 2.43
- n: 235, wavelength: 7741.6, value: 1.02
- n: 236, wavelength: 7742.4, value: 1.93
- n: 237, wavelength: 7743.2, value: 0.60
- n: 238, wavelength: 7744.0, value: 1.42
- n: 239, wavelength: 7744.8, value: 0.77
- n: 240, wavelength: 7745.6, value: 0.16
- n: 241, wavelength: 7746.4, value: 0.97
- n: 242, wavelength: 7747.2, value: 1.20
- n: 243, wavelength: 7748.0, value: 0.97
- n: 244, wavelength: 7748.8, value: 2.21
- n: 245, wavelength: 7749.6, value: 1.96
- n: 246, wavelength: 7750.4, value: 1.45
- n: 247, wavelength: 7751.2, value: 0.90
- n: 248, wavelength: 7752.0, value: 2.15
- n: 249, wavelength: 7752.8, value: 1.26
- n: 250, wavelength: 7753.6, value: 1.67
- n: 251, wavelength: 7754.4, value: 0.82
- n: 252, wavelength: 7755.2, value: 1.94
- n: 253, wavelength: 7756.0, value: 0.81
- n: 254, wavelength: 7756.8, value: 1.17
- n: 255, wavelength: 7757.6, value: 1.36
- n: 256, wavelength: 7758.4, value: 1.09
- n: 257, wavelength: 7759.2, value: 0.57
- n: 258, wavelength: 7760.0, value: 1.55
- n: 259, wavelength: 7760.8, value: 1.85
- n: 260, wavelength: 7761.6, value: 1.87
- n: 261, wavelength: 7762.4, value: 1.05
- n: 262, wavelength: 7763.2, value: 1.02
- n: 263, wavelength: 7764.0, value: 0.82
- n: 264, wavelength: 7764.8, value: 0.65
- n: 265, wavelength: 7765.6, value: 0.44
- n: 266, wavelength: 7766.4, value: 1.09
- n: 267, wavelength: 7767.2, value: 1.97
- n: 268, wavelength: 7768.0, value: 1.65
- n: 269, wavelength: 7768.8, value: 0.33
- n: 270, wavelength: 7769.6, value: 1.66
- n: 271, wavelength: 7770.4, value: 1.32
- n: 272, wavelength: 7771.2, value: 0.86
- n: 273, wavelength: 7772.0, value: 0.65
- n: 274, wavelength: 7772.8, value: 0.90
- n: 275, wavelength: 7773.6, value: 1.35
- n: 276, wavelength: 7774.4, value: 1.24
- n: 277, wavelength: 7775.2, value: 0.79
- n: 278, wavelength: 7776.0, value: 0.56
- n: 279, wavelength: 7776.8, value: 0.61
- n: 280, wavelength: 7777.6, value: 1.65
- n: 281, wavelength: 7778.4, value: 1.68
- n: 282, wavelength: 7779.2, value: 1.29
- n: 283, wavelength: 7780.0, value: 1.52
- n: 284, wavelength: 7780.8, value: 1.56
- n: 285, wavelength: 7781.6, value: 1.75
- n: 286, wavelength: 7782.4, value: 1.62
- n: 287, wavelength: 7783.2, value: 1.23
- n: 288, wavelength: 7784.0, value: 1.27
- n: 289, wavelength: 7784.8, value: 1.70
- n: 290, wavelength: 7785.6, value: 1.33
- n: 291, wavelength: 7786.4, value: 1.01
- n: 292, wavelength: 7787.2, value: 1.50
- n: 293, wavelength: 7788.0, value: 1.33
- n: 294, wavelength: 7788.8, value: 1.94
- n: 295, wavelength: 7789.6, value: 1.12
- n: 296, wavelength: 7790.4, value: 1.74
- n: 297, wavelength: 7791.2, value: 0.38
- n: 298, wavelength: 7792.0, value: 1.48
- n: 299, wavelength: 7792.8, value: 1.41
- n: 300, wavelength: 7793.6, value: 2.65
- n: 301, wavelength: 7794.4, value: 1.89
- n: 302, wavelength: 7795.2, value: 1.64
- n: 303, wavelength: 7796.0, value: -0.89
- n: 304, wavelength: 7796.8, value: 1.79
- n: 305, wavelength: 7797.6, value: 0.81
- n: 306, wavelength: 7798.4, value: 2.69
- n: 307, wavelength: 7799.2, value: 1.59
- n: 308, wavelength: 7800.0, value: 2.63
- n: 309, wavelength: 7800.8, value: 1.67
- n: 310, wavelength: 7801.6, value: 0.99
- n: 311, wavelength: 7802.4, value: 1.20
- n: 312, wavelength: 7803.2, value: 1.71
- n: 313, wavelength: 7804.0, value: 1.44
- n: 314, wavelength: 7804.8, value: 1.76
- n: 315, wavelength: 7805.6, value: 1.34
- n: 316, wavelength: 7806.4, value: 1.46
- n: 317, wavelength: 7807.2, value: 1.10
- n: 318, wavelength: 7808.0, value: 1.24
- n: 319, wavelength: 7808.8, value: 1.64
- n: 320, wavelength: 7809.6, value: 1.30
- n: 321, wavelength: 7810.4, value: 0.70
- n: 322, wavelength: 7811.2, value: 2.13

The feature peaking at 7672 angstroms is [N II] 6583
